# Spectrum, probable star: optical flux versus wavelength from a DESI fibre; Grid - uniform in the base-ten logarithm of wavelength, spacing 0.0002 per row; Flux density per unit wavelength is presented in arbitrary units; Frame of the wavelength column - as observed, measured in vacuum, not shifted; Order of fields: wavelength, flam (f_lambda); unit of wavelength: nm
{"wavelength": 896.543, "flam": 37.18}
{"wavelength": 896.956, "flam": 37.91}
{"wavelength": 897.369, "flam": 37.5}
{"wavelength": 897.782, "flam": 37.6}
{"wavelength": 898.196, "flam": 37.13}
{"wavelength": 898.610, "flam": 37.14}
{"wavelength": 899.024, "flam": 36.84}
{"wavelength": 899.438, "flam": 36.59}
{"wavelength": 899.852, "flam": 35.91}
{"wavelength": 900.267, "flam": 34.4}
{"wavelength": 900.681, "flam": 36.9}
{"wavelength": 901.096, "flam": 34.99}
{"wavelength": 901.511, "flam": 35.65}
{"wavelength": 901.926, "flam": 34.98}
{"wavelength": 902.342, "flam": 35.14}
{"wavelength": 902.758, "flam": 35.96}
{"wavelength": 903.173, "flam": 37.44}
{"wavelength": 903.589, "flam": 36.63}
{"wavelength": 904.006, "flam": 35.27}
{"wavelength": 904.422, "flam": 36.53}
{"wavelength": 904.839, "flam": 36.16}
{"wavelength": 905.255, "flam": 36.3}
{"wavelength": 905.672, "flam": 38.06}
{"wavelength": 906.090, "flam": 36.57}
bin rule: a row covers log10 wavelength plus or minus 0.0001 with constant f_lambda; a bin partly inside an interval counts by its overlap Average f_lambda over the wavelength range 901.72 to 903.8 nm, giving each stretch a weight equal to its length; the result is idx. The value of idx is 36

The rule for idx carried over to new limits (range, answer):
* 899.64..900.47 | 35.2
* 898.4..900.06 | 36.6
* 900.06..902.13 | 35.4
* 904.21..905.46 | 36.3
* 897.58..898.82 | 37.3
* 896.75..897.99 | 37.7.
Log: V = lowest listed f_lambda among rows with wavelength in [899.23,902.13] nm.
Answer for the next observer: 34.4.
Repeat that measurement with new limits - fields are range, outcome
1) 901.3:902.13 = 34.98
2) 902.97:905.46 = 35.27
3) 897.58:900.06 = 35.91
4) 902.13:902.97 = 35.14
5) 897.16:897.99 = 37.5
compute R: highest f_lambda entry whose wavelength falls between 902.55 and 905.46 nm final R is 37.44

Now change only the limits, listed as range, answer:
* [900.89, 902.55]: 35.65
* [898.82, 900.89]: 36.9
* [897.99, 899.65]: 37.14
